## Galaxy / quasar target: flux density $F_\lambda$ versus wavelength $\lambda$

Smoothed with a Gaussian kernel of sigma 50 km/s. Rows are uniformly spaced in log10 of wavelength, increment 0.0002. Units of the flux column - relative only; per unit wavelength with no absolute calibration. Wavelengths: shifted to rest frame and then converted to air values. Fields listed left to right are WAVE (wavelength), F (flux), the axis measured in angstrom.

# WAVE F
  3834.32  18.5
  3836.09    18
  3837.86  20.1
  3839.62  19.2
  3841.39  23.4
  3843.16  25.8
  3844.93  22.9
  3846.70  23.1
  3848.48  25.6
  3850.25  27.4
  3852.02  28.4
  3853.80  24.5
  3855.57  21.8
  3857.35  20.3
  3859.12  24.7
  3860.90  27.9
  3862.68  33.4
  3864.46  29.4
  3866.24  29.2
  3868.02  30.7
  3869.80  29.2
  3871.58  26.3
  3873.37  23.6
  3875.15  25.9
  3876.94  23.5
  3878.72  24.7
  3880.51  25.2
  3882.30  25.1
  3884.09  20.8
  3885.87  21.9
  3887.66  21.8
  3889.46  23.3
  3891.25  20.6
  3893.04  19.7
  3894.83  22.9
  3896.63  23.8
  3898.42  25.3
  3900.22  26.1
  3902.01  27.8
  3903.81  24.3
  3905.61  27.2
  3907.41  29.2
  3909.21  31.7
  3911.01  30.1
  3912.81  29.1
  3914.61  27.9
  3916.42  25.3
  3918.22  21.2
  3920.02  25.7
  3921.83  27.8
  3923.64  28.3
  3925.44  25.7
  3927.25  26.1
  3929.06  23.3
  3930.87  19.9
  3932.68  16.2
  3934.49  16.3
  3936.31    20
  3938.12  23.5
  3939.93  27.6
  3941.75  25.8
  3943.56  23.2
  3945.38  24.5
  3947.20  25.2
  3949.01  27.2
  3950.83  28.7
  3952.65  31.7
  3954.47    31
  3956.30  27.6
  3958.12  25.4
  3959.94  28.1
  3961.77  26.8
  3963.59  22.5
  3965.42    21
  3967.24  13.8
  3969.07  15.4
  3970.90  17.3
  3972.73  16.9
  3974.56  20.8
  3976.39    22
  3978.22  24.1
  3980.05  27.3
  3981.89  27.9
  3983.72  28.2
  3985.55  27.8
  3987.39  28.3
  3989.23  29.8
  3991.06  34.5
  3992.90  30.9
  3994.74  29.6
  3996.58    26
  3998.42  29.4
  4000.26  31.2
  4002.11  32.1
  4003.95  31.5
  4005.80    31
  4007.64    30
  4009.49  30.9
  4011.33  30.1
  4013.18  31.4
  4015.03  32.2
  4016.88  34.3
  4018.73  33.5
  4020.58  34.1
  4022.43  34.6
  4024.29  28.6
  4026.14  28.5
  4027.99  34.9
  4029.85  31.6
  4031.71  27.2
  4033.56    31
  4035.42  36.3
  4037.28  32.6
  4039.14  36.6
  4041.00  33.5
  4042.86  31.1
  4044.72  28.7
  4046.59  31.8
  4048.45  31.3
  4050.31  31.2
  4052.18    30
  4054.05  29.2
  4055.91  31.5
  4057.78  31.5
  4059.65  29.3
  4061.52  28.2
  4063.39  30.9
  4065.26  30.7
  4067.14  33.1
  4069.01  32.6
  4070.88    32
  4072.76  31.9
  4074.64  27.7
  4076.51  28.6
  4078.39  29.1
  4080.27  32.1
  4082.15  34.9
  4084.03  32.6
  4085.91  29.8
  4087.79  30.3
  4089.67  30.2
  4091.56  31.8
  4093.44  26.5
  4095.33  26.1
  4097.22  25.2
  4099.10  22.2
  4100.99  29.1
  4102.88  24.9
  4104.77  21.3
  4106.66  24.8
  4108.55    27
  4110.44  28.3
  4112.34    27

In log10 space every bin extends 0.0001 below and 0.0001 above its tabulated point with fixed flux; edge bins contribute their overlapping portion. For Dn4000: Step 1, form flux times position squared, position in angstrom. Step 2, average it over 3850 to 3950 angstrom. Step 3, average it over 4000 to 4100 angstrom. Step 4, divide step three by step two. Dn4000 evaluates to 1.3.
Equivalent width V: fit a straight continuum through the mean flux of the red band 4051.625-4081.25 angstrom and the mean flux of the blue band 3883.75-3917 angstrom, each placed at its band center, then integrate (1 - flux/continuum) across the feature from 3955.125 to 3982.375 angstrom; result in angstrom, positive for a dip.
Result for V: 4.9 angstrom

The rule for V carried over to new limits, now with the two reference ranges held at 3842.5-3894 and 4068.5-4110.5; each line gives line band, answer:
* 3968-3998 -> 1.65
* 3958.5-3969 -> 1.80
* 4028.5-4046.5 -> -2.81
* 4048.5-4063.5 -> -1.16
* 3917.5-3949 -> 2.93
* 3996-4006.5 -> -1.21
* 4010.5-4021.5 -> -2.08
